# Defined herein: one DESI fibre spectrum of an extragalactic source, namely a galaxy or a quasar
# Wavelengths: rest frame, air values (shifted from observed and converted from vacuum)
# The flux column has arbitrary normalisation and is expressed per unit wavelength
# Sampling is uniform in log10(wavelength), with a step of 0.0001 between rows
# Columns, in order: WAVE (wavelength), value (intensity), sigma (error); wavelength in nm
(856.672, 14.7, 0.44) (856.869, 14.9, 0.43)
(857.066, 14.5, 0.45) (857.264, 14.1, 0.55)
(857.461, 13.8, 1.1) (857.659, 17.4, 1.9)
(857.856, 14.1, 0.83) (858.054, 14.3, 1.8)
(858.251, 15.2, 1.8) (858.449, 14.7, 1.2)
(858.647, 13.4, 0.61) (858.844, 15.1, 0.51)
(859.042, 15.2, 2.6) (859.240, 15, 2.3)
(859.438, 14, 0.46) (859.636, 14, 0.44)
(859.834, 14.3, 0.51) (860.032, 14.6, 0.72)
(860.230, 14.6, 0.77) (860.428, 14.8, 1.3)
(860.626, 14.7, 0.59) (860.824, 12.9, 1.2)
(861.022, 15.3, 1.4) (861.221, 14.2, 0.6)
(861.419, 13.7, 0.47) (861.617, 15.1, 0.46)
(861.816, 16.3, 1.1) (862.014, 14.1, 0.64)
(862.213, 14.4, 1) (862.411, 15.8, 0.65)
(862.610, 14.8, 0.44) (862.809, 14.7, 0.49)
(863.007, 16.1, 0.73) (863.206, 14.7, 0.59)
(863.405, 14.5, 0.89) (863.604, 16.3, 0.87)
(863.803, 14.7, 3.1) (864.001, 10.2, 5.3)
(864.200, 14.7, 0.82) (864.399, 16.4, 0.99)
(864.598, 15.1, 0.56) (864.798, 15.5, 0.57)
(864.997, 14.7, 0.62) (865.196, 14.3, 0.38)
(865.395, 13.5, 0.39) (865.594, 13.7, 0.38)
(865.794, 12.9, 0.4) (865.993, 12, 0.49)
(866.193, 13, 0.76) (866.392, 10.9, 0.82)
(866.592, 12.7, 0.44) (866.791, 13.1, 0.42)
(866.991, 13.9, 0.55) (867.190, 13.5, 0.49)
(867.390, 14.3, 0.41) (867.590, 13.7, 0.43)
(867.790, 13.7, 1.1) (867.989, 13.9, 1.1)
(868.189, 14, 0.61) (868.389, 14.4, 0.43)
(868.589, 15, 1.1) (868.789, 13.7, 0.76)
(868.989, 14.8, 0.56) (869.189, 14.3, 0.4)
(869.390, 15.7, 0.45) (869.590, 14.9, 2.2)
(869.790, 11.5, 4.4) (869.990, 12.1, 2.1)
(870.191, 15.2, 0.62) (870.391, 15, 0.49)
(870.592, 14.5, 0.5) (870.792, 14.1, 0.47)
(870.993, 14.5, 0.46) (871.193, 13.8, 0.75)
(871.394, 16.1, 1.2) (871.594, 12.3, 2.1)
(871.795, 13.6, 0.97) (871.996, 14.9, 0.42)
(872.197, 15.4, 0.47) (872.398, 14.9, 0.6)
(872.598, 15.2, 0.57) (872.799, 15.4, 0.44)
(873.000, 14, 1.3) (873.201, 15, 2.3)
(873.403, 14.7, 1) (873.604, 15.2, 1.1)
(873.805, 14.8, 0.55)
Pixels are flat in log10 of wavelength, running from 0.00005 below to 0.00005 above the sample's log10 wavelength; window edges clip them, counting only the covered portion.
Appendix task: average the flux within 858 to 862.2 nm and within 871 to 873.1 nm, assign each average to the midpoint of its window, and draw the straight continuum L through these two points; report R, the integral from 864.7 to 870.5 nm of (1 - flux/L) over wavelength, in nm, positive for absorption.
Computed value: 0.31 nm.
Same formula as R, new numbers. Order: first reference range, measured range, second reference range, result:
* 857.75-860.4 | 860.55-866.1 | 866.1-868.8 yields -0.17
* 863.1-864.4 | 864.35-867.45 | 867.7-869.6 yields 0.16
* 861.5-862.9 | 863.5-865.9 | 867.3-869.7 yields 0.07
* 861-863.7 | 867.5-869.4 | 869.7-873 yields 0.03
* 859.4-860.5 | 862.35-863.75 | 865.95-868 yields -0.14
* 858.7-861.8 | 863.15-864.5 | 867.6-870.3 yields -0.01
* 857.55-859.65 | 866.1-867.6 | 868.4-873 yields 0.15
